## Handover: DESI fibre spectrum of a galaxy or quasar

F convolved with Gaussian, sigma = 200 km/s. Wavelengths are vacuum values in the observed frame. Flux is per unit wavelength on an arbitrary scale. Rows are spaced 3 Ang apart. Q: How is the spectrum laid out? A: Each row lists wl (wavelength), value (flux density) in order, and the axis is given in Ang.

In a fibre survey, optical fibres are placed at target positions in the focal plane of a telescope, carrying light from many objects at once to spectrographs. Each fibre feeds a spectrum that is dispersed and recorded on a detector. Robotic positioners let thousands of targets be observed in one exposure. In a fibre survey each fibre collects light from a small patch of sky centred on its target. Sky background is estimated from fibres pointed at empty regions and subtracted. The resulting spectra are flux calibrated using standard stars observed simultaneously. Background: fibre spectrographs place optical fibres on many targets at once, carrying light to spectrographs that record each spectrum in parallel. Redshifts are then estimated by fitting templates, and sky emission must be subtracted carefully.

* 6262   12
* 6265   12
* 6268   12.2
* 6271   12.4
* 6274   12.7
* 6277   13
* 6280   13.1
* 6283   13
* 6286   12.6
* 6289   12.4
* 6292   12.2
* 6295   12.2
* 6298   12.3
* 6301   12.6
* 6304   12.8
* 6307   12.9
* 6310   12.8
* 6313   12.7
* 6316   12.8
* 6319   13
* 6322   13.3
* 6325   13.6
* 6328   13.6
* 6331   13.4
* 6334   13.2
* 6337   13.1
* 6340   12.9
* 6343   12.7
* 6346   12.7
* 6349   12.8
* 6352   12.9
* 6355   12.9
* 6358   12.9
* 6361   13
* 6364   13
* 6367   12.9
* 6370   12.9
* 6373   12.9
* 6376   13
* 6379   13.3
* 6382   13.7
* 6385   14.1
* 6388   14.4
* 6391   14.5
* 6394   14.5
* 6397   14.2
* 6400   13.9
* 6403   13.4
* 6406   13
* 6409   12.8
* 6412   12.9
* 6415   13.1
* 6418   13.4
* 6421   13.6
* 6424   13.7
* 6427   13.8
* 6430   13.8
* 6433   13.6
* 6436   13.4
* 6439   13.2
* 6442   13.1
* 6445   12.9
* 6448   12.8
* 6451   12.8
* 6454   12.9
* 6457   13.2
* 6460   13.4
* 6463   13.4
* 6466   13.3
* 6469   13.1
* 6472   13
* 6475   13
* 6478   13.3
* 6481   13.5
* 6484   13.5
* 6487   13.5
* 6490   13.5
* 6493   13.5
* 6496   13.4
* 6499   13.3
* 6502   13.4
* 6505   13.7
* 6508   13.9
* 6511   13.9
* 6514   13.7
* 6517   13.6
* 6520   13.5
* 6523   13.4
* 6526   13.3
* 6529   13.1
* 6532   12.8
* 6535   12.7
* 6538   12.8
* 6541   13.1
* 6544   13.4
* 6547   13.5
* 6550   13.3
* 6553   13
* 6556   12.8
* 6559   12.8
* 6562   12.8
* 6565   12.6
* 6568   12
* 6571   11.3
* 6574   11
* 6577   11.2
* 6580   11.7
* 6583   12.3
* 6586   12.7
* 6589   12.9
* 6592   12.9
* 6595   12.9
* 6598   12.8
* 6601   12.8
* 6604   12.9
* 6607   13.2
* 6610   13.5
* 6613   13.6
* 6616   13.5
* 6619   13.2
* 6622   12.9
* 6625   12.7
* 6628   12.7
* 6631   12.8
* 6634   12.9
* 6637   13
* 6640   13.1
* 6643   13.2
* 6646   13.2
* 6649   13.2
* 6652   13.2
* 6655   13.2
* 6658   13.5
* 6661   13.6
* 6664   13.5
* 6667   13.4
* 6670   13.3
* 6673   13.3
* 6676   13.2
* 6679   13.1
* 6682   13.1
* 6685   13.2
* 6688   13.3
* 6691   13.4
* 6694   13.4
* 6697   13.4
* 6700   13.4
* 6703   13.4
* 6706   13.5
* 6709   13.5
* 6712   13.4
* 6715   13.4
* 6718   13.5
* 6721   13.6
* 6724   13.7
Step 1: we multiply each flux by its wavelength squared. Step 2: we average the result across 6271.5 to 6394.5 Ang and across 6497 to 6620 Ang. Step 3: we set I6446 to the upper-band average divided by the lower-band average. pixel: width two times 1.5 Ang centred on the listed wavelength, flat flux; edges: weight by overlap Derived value 1.1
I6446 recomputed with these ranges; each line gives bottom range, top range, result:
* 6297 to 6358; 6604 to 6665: 1.12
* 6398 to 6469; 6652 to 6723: 1.09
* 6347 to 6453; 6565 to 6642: 1.01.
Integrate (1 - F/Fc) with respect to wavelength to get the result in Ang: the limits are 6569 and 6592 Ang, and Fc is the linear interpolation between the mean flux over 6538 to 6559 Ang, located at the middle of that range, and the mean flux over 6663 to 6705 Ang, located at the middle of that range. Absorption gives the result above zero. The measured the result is 2.2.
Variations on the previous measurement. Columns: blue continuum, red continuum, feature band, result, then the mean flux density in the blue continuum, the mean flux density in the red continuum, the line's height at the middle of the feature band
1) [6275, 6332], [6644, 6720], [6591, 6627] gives 0.5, 12.9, 13.3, 13.2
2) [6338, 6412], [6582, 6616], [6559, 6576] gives 1.4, 13.3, 13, 13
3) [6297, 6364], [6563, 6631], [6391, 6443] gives -2.8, 13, 12.6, 12.8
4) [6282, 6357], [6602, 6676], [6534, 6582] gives 2.2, 12.9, 13.2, 13.1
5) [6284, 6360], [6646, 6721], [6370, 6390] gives -0.9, 12.9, 13.4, 12.9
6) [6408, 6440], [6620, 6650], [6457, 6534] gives -0.8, 13.4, 13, 13.3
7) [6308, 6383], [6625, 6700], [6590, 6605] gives 0.4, 13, 13.2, 13.2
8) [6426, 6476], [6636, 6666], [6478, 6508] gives -0.6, 13.2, 13.3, 13.2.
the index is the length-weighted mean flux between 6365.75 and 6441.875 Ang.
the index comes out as 13.5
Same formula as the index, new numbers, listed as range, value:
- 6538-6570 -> 12.9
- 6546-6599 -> 12.5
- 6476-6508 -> 13.5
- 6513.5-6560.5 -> 13.2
